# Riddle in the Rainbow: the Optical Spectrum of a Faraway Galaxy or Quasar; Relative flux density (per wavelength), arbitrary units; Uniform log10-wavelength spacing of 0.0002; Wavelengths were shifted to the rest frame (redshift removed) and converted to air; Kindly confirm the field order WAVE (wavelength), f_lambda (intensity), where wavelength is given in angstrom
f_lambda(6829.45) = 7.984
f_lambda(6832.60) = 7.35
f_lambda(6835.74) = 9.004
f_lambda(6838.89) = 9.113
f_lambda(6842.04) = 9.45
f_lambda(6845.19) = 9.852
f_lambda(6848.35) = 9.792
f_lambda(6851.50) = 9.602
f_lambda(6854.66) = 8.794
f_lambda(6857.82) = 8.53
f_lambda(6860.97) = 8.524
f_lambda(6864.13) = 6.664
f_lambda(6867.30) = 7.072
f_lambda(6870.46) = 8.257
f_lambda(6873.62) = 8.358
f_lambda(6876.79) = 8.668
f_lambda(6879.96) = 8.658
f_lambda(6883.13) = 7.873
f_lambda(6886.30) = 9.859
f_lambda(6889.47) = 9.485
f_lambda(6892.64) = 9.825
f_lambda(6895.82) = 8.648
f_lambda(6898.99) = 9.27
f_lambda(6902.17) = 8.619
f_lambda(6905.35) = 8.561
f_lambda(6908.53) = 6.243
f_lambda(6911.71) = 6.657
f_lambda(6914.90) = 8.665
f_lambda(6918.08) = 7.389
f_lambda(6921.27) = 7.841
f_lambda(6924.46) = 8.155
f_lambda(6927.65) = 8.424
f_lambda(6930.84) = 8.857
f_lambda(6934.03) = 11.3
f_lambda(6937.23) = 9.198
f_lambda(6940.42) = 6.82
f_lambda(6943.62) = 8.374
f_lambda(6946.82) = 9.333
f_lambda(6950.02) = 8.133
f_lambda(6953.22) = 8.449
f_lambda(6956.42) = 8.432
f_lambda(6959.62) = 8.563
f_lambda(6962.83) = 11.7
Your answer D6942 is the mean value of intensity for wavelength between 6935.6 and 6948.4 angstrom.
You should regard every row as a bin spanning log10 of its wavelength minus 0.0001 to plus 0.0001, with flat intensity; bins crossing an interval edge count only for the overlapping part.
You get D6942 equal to 8.43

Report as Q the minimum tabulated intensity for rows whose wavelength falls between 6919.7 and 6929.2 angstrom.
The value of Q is 7.841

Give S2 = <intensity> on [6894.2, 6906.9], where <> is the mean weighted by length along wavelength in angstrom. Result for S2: 8.78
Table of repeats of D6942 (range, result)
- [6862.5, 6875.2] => 7.59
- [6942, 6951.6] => 8.61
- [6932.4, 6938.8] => 10.2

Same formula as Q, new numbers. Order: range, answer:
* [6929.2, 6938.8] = 8.857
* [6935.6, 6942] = 6.82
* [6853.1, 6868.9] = 6.664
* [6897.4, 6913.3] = 6.243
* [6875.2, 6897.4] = 7.873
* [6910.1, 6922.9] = 6.657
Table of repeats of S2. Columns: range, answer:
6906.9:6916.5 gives 7.2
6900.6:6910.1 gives 7.81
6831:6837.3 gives 8.18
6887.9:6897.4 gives 9.32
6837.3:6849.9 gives 9.55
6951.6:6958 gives 8.45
